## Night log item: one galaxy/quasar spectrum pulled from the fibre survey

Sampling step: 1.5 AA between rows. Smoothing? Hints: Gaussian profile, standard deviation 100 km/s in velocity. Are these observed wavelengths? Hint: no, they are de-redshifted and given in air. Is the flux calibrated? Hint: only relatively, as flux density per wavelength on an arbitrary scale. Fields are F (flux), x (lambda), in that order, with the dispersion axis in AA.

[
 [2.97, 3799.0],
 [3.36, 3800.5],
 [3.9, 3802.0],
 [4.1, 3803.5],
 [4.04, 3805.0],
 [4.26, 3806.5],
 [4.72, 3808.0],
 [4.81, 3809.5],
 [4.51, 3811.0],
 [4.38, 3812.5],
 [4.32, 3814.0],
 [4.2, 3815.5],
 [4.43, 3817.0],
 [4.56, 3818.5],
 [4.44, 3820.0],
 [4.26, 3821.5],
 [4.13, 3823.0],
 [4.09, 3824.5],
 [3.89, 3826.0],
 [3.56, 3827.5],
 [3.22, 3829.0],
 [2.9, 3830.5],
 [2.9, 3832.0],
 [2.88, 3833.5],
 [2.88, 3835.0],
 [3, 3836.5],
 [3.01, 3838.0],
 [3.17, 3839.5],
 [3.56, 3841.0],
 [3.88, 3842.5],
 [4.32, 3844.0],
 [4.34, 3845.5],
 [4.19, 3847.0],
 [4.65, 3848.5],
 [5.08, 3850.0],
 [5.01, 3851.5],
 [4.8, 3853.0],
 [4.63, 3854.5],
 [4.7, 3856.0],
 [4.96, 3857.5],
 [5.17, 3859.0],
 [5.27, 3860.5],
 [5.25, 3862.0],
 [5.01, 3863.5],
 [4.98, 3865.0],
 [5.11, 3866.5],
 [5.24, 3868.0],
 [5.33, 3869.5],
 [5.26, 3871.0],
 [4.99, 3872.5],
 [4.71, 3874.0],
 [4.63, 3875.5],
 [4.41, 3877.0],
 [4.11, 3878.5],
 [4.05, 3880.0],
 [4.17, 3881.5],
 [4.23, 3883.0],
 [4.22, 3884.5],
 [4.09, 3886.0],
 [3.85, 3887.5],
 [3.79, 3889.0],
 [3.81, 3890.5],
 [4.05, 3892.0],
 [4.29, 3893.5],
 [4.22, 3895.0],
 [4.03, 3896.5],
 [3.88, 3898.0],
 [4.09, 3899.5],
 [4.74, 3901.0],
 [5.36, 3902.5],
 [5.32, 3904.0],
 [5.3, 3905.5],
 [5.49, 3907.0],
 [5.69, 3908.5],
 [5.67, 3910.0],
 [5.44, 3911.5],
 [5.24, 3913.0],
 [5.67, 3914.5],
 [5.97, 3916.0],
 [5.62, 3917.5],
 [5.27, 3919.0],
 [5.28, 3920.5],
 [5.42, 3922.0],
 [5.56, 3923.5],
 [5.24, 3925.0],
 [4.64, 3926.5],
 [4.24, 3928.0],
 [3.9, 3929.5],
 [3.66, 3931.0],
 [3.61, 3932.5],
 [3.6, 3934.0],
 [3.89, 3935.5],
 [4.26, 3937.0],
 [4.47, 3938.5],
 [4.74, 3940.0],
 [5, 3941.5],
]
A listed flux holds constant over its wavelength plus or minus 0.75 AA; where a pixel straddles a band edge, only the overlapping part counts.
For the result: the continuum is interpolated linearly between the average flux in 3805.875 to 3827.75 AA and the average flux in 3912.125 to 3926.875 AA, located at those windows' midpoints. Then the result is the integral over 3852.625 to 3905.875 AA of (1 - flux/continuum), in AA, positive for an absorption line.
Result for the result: 3.9 AA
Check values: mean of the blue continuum 4.32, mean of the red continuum 5.41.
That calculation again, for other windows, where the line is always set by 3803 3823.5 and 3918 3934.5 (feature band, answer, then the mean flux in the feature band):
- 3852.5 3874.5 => -2.71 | 5.03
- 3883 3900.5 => 1.90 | 4.05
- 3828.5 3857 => 3.70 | 3.86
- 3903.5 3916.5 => -2.69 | 5.53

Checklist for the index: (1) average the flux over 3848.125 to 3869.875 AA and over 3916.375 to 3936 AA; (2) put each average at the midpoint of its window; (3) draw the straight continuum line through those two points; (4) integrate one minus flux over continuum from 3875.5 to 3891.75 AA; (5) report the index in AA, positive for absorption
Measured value 2.6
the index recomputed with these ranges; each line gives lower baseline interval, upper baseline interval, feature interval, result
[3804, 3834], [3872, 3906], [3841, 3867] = -3.4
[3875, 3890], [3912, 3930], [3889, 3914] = -0.5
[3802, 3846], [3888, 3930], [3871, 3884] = 0.2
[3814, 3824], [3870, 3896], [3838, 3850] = 0.8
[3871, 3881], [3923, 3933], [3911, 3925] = -3.4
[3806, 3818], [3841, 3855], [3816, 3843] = 5.3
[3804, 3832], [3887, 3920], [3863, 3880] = -1.0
